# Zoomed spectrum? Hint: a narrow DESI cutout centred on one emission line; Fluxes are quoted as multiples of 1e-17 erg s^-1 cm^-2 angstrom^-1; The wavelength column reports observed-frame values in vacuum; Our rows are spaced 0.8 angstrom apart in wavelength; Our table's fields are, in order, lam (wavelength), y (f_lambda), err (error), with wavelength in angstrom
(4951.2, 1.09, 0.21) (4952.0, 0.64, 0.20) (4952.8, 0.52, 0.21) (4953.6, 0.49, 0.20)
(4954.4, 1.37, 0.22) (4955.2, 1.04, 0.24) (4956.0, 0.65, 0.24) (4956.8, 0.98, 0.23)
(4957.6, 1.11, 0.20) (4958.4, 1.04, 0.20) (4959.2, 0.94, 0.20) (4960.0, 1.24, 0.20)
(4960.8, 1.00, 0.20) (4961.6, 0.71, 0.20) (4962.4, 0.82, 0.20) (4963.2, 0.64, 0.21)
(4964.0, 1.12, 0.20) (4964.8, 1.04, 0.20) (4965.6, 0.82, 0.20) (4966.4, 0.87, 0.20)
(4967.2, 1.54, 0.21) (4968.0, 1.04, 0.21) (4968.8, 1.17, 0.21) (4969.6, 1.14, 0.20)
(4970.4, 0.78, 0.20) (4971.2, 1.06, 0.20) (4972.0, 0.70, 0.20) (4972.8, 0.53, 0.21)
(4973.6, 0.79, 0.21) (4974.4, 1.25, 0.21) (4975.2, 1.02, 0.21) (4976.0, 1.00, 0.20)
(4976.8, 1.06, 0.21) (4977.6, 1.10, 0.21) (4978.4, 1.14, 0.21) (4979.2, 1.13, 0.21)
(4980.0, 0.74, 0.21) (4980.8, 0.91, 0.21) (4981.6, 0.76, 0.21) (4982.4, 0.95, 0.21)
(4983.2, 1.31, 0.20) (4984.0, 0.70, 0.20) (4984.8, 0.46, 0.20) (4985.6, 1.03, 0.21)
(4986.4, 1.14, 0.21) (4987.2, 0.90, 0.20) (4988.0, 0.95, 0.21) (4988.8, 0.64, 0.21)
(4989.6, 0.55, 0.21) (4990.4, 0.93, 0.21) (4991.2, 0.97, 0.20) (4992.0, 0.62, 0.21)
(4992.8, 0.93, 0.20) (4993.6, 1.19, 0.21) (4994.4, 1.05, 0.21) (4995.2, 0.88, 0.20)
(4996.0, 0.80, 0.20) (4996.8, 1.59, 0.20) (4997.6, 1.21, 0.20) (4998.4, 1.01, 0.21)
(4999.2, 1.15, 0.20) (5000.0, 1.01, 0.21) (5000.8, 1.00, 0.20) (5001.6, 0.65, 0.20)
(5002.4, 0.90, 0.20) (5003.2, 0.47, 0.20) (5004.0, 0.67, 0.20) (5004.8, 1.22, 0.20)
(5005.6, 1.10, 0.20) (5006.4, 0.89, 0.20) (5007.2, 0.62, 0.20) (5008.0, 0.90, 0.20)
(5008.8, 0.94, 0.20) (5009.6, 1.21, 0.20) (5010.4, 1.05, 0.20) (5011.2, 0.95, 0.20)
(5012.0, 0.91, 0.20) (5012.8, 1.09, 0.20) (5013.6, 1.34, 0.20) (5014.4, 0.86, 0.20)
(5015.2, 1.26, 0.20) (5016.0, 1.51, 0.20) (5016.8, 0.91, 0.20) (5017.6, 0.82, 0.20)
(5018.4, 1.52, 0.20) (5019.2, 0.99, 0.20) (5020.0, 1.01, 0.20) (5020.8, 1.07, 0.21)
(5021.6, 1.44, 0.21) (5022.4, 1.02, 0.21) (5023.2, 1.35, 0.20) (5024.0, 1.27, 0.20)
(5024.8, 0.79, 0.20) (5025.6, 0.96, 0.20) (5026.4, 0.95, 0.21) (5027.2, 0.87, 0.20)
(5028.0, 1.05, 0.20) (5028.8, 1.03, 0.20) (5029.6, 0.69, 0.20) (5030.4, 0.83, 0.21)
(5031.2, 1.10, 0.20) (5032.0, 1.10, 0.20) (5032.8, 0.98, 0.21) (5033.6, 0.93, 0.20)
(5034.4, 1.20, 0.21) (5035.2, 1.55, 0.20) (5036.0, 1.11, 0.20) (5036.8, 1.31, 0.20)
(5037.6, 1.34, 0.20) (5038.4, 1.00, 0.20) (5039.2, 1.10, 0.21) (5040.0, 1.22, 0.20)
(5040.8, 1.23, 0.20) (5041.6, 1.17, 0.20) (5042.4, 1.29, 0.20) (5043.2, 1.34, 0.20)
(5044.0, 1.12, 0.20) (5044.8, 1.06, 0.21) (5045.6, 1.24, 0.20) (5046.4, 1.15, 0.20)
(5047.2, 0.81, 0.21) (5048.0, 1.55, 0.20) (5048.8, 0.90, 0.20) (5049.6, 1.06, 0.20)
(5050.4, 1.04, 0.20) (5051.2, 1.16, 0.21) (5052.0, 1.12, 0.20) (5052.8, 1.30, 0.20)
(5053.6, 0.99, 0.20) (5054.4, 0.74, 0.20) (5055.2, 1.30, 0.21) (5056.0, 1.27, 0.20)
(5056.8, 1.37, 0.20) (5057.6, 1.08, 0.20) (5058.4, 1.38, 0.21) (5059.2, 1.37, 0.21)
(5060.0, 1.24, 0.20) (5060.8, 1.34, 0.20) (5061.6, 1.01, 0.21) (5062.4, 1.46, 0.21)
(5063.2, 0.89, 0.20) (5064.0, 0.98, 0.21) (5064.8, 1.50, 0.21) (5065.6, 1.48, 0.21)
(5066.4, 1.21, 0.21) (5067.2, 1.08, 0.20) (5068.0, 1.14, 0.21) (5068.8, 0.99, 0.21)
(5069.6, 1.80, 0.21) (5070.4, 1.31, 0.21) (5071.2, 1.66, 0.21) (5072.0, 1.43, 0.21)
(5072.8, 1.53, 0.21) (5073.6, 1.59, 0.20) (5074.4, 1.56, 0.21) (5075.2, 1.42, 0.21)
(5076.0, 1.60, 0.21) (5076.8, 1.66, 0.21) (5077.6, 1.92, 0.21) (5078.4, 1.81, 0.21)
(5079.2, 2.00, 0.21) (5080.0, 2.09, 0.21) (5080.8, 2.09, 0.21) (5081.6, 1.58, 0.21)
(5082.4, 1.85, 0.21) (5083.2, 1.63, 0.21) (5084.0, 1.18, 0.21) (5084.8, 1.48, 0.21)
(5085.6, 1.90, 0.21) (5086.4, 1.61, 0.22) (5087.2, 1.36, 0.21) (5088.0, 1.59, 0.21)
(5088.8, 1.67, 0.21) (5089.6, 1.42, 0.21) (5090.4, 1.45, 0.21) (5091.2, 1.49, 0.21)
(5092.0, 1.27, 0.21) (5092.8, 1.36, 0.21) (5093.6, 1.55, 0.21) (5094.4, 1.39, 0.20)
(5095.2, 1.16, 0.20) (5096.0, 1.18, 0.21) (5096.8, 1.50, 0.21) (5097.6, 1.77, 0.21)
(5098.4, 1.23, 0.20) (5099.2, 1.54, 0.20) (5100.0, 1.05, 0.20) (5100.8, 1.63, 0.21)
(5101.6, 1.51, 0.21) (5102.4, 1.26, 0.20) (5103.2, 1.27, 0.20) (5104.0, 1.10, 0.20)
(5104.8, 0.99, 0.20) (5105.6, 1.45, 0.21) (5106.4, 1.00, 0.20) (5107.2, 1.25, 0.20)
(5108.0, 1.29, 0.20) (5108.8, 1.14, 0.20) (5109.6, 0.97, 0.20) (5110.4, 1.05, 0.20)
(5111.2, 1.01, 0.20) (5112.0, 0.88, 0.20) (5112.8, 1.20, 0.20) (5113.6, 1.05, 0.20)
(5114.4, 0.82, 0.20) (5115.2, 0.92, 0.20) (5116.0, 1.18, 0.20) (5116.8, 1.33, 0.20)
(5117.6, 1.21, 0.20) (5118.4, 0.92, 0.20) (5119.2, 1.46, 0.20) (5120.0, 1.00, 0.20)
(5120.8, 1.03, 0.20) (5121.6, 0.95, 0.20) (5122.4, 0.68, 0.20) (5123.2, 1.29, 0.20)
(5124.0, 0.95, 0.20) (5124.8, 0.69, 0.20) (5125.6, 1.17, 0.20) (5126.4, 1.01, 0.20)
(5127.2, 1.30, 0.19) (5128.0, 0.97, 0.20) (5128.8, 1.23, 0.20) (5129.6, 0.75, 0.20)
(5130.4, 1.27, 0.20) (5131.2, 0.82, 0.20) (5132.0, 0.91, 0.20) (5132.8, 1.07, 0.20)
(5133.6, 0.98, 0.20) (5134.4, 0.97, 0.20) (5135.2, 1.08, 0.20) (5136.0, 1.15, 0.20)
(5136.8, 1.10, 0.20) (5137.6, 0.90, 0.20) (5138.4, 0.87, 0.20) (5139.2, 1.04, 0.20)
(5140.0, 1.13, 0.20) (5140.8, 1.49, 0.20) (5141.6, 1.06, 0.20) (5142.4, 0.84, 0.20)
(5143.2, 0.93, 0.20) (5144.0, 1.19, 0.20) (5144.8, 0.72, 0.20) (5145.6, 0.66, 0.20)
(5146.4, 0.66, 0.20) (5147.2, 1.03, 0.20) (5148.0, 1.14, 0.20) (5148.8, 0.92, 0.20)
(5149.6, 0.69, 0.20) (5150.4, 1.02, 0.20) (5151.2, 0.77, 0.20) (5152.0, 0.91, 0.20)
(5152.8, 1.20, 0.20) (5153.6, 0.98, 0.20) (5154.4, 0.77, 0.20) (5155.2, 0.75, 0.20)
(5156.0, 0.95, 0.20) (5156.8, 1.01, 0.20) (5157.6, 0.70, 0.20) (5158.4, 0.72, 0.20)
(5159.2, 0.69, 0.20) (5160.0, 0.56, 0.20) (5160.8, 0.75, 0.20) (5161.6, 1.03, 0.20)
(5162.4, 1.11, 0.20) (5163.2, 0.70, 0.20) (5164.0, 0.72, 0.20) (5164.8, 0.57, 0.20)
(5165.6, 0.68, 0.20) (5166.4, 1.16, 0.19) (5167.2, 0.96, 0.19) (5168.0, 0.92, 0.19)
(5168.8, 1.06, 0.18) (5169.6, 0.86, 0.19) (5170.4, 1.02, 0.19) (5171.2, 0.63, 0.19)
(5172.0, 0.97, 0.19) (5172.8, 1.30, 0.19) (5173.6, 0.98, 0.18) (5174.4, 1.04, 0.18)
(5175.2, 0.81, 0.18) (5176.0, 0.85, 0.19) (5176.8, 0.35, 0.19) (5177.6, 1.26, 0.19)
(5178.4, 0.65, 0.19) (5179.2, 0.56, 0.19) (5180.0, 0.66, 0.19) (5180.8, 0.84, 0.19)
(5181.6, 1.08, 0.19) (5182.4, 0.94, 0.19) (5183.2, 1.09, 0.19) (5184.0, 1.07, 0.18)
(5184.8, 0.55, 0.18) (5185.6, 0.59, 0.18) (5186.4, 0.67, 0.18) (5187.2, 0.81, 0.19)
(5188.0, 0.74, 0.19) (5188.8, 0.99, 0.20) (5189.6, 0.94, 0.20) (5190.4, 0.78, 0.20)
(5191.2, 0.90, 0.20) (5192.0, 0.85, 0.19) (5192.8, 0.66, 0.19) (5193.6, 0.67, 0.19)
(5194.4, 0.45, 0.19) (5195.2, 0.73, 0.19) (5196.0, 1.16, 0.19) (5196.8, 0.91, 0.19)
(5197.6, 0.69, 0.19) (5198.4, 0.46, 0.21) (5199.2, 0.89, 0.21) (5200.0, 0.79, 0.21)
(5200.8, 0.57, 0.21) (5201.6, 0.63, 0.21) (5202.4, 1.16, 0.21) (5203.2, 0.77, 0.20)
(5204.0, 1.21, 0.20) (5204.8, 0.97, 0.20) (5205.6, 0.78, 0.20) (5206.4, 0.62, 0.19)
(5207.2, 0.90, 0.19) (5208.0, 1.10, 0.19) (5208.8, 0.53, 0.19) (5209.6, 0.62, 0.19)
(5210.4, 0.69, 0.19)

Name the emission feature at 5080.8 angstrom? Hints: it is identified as C III] 1909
